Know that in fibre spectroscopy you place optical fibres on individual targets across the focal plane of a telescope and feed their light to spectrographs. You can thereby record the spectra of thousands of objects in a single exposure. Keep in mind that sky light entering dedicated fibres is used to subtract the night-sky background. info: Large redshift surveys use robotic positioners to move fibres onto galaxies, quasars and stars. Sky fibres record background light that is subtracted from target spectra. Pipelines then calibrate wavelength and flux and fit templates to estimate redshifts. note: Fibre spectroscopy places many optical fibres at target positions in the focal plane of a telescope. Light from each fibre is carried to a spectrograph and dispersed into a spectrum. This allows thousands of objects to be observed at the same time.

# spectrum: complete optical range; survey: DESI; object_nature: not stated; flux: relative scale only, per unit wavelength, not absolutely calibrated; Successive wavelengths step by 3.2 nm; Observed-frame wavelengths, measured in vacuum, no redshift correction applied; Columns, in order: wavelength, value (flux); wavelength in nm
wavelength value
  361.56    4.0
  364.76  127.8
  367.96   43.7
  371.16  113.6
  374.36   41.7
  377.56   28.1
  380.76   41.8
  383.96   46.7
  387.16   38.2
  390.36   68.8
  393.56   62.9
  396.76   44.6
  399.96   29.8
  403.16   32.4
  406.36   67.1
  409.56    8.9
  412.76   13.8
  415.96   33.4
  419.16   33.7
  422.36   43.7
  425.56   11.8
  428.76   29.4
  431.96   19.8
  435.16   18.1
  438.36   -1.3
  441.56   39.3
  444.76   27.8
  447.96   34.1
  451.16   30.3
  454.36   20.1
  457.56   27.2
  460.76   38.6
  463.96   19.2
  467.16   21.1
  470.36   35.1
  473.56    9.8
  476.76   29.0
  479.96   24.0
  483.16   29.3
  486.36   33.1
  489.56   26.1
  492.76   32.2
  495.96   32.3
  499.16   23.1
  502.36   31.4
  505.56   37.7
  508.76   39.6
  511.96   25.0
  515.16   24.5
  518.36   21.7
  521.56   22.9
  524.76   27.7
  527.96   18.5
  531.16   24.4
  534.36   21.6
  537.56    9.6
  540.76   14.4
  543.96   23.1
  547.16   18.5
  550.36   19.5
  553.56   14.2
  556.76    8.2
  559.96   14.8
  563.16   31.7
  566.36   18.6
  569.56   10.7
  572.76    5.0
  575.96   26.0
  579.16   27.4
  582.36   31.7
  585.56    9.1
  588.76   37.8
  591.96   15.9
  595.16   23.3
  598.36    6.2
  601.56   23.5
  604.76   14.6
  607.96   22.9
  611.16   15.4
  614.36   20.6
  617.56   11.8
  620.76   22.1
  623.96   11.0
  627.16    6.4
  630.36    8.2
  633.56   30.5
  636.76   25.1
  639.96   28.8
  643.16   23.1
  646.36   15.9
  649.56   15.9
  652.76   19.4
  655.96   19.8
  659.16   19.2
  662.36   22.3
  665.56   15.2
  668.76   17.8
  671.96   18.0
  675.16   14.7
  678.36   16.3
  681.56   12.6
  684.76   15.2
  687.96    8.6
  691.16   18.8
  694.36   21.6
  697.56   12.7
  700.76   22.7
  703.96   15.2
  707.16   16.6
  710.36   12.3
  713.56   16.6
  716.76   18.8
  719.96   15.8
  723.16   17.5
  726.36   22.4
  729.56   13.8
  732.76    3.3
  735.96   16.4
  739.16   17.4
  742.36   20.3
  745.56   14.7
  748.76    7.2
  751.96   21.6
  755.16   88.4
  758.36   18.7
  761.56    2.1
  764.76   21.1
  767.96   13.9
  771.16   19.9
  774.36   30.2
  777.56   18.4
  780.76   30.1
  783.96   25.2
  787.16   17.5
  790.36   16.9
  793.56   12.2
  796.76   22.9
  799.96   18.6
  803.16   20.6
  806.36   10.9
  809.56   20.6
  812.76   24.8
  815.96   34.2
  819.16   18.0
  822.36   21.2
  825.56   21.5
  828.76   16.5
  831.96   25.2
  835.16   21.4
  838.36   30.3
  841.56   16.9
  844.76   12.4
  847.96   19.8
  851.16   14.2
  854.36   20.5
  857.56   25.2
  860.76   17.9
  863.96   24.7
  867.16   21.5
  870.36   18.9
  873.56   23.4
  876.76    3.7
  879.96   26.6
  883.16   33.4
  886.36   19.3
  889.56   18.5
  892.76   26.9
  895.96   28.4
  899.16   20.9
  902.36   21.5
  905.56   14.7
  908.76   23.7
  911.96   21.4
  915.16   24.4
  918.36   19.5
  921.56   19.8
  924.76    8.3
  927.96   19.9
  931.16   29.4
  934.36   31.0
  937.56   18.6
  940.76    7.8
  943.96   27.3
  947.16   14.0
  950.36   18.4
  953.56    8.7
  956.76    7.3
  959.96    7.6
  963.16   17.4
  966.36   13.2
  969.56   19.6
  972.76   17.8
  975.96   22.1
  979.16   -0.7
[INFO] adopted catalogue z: 1.03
